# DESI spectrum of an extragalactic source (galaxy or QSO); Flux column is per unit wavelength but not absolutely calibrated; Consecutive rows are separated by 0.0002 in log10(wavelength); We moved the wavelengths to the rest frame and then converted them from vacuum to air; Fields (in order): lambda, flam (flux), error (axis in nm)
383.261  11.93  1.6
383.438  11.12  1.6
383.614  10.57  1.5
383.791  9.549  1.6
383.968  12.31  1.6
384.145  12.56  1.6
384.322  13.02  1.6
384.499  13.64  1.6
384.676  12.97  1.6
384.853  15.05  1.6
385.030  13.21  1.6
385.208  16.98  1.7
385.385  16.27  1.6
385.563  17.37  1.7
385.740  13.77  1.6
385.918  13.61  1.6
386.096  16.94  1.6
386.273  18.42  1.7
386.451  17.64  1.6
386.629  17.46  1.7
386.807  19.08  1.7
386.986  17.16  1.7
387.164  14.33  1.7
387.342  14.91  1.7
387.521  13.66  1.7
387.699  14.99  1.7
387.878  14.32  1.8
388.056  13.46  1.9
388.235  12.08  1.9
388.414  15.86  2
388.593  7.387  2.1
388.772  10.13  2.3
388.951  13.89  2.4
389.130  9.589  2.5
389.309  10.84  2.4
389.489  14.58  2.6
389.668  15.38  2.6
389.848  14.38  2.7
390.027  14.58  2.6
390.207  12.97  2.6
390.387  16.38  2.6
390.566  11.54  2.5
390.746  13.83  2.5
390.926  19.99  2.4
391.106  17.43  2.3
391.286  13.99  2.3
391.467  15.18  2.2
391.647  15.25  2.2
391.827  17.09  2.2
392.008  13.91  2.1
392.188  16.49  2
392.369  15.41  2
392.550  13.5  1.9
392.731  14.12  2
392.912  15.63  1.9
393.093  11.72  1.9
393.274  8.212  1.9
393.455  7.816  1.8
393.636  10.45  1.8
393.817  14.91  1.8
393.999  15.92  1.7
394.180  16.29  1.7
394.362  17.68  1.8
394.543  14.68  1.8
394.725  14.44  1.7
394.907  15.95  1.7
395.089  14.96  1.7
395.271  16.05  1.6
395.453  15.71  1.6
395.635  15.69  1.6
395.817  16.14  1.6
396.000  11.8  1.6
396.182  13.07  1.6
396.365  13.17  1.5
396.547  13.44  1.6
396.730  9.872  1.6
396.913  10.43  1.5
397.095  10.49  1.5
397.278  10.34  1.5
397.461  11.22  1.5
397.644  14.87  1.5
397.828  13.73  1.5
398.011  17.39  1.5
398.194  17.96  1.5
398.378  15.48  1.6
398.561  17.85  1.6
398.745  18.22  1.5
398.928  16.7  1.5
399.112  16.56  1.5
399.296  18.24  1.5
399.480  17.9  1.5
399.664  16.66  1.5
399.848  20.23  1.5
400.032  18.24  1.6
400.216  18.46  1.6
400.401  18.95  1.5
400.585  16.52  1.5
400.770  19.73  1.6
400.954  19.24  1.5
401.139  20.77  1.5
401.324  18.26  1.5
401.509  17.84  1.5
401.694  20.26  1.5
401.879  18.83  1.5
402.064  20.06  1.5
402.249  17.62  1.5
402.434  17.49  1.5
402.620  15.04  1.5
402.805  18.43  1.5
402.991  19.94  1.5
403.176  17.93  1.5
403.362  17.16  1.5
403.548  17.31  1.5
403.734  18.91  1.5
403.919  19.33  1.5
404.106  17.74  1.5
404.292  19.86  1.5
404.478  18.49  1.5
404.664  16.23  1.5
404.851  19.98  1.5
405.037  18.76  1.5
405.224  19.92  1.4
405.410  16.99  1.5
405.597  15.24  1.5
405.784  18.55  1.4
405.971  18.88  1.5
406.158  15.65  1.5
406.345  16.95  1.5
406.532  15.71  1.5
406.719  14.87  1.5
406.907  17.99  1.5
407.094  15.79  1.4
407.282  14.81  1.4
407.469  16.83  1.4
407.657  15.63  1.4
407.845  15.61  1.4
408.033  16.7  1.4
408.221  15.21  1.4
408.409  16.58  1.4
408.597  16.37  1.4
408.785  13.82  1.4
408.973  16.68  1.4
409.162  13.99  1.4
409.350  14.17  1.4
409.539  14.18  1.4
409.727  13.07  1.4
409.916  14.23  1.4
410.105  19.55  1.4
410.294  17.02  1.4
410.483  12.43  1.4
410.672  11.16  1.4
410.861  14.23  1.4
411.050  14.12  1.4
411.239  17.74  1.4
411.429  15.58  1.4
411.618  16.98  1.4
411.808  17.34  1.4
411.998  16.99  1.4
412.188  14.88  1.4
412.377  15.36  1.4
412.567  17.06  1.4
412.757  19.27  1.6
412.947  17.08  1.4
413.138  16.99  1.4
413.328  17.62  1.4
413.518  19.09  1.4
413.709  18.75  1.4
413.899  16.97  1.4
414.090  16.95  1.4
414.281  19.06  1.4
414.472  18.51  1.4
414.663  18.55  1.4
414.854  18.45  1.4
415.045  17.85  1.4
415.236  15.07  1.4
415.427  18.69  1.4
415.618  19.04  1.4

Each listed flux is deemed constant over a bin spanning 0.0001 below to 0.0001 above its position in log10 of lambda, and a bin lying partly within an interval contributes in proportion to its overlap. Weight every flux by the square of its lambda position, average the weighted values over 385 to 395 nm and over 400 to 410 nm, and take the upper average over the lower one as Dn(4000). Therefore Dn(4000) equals 1.3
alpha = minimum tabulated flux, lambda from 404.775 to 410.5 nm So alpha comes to 12.43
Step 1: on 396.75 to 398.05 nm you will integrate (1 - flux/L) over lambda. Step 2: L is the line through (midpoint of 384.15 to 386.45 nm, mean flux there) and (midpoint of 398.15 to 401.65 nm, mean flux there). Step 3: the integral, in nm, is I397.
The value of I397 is 0.39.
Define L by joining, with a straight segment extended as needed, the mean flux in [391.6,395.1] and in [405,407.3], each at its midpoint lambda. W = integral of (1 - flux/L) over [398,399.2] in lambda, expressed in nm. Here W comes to -0.143 nm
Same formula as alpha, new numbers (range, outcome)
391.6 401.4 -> 7.816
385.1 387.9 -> 13.61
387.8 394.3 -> 7.387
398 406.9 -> 14.87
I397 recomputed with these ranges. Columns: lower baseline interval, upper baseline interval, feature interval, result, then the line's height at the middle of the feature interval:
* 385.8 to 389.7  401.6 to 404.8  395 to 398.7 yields 0.58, 16.7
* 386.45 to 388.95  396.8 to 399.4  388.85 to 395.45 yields 0.12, 14.6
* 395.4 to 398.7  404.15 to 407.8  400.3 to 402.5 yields -0.47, 15.5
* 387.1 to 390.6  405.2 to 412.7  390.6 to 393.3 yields -0.24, 13.7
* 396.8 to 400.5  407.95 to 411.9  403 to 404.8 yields -0.30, 15.7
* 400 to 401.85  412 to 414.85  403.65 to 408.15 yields 0.26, 18.3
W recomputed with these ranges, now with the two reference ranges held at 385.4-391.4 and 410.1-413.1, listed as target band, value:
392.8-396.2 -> 0.20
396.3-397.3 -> 0.25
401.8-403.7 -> -0.31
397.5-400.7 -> -0.41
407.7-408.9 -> 0.00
